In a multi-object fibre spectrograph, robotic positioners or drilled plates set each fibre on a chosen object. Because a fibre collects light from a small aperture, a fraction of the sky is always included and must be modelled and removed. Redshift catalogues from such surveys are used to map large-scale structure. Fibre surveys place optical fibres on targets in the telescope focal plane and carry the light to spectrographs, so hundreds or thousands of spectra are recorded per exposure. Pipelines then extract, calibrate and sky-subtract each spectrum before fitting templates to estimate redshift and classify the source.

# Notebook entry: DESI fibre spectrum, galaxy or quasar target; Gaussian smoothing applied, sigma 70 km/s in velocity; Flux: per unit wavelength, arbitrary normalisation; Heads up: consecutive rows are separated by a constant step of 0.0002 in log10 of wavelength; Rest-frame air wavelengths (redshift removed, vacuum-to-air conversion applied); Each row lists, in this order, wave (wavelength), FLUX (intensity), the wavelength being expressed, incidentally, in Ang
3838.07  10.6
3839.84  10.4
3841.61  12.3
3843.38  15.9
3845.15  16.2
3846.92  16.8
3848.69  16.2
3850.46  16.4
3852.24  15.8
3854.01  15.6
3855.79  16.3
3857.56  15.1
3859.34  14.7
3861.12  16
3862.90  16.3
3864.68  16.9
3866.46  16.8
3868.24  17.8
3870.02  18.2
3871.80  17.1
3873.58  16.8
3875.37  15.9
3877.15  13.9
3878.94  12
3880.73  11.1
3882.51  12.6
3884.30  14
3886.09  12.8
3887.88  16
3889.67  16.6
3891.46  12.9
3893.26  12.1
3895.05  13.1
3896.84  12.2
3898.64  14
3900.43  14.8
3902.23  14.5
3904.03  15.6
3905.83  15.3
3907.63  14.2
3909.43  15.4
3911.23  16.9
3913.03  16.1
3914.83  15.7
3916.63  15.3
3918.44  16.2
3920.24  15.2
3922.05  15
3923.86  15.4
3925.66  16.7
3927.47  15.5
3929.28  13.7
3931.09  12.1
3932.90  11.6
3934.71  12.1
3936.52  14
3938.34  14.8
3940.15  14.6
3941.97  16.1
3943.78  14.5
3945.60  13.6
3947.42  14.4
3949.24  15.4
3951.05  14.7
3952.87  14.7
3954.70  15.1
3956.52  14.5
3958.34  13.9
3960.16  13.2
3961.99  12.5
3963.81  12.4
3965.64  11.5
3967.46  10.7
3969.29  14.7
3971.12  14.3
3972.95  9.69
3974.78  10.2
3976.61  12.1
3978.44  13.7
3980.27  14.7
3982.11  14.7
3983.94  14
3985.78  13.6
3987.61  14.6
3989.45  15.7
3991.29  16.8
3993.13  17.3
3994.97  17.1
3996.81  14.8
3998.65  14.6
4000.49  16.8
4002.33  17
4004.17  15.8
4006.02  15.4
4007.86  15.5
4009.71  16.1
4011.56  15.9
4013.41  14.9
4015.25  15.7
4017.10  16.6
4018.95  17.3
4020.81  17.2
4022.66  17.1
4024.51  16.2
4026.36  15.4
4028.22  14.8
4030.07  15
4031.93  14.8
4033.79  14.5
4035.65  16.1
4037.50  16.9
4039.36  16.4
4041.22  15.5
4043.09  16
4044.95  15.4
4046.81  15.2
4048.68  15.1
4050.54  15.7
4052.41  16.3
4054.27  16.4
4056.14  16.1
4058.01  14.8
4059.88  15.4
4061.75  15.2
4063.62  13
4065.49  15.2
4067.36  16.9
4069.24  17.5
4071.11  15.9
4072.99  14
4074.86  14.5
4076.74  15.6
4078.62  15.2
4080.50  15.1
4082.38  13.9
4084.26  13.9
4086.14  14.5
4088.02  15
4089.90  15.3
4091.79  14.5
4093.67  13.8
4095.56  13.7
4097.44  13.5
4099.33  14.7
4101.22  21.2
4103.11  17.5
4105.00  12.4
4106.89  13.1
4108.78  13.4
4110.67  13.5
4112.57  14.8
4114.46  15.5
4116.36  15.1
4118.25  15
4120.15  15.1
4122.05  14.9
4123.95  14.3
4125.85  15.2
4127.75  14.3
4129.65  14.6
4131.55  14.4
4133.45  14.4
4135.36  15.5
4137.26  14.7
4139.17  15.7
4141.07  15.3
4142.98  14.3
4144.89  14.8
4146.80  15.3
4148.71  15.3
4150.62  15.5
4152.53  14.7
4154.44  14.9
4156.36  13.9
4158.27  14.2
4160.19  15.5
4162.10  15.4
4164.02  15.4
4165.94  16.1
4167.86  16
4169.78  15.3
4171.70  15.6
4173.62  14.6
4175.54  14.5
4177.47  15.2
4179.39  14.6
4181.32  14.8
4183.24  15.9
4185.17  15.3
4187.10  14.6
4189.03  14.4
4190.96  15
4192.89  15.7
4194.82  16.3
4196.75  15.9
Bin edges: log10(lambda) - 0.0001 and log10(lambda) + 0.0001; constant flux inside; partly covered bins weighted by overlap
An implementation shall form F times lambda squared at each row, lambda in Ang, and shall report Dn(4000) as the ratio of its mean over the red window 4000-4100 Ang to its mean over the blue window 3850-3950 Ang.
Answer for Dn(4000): 1.12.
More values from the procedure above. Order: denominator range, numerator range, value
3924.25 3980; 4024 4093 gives 1.19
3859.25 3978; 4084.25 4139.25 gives 1.13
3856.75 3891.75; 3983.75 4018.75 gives 1.11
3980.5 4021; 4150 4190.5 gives 1.04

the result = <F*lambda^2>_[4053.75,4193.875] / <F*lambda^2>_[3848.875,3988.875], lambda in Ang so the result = 1.15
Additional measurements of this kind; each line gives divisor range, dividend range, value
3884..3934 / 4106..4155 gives 1.13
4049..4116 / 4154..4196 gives 1.05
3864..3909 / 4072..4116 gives 1.11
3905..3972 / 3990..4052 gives 1.15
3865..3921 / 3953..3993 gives 0.95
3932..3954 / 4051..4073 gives 1.17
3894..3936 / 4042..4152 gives 1.13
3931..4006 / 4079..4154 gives 1.13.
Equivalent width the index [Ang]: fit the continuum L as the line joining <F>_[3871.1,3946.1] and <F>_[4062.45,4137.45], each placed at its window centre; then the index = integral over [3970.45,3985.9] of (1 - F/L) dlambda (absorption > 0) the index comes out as 1.8 Ang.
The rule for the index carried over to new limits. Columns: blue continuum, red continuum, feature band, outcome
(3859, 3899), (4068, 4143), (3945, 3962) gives 0.6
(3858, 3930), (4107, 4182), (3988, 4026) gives -3.0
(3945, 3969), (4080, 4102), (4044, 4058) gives -1.1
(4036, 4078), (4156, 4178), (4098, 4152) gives 1.2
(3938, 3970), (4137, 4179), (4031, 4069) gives -2.9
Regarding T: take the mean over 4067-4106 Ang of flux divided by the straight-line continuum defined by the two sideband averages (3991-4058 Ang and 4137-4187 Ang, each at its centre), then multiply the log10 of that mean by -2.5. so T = 0.03 mag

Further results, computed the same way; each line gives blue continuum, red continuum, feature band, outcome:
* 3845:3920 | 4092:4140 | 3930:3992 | 0.10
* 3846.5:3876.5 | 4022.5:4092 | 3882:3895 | 0.17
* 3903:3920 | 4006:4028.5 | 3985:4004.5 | 0.01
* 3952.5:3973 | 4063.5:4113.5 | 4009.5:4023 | -0.17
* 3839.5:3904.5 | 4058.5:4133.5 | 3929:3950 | 0.08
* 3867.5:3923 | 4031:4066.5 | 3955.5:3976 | 0.20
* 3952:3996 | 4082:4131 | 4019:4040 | -0.12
